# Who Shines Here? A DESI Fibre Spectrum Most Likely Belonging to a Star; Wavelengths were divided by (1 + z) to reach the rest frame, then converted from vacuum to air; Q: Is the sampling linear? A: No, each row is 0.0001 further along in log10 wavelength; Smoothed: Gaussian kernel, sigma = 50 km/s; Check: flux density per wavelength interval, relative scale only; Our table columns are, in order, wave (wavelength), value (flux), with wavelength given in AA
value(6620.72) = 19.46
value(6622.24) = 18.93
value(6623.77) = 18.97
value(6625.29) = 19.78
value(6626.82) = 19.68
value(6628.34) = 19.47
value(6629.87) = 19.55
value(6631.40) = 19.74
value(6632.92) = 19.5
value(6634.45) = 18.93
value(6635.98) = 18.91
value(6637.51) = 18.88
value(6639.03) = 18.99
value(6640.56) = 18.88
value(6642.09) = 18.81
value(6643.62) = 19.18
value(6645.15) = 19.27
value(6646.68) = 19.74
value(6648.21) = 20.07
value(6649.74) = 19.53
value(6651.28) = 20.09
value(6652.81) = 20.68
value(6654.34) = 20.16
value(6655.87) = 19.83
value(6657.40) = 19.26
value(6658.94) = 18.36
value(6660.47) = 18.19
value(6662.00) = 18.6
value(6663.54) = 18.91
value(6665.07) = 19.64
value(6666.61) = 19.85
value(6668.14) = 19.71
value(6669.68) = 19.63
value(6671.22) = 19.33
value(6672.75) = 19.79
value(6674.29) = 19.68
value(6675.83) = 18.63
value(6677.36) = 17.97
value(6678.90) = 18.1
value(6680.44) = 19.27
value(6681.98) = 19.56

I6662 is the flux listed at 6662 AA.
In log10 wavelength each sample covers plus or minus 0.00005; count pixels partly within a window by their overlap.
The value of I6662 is 18.6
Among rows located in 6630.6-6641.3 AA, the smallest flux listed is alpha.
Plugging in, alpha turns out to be 18.88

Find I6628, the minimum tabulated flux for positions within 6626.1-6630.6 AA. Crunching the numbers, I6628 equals 19.47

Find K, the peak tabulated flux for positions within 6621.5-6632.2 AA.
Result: 19.78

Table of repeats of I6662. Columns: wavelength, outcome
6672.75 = 19.79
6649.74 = 19.53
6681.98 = 19.56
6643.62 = 19.18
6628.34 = 19.47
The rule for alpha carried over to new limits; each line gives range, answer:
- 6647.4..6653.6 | 19.53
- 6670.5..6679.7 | 17.97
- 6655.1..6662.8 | 18.19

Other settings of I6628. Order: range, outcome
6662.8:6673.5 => 18.91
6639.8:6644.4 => 18.81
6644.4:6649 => 19.27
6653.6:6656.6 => 19.83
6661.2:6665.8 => 18.6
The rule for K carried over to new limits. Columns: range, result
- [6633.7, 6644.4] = 19.18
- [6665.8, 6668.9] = 19.85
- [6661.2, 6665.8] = 19.64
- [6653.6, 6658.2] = 20.16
